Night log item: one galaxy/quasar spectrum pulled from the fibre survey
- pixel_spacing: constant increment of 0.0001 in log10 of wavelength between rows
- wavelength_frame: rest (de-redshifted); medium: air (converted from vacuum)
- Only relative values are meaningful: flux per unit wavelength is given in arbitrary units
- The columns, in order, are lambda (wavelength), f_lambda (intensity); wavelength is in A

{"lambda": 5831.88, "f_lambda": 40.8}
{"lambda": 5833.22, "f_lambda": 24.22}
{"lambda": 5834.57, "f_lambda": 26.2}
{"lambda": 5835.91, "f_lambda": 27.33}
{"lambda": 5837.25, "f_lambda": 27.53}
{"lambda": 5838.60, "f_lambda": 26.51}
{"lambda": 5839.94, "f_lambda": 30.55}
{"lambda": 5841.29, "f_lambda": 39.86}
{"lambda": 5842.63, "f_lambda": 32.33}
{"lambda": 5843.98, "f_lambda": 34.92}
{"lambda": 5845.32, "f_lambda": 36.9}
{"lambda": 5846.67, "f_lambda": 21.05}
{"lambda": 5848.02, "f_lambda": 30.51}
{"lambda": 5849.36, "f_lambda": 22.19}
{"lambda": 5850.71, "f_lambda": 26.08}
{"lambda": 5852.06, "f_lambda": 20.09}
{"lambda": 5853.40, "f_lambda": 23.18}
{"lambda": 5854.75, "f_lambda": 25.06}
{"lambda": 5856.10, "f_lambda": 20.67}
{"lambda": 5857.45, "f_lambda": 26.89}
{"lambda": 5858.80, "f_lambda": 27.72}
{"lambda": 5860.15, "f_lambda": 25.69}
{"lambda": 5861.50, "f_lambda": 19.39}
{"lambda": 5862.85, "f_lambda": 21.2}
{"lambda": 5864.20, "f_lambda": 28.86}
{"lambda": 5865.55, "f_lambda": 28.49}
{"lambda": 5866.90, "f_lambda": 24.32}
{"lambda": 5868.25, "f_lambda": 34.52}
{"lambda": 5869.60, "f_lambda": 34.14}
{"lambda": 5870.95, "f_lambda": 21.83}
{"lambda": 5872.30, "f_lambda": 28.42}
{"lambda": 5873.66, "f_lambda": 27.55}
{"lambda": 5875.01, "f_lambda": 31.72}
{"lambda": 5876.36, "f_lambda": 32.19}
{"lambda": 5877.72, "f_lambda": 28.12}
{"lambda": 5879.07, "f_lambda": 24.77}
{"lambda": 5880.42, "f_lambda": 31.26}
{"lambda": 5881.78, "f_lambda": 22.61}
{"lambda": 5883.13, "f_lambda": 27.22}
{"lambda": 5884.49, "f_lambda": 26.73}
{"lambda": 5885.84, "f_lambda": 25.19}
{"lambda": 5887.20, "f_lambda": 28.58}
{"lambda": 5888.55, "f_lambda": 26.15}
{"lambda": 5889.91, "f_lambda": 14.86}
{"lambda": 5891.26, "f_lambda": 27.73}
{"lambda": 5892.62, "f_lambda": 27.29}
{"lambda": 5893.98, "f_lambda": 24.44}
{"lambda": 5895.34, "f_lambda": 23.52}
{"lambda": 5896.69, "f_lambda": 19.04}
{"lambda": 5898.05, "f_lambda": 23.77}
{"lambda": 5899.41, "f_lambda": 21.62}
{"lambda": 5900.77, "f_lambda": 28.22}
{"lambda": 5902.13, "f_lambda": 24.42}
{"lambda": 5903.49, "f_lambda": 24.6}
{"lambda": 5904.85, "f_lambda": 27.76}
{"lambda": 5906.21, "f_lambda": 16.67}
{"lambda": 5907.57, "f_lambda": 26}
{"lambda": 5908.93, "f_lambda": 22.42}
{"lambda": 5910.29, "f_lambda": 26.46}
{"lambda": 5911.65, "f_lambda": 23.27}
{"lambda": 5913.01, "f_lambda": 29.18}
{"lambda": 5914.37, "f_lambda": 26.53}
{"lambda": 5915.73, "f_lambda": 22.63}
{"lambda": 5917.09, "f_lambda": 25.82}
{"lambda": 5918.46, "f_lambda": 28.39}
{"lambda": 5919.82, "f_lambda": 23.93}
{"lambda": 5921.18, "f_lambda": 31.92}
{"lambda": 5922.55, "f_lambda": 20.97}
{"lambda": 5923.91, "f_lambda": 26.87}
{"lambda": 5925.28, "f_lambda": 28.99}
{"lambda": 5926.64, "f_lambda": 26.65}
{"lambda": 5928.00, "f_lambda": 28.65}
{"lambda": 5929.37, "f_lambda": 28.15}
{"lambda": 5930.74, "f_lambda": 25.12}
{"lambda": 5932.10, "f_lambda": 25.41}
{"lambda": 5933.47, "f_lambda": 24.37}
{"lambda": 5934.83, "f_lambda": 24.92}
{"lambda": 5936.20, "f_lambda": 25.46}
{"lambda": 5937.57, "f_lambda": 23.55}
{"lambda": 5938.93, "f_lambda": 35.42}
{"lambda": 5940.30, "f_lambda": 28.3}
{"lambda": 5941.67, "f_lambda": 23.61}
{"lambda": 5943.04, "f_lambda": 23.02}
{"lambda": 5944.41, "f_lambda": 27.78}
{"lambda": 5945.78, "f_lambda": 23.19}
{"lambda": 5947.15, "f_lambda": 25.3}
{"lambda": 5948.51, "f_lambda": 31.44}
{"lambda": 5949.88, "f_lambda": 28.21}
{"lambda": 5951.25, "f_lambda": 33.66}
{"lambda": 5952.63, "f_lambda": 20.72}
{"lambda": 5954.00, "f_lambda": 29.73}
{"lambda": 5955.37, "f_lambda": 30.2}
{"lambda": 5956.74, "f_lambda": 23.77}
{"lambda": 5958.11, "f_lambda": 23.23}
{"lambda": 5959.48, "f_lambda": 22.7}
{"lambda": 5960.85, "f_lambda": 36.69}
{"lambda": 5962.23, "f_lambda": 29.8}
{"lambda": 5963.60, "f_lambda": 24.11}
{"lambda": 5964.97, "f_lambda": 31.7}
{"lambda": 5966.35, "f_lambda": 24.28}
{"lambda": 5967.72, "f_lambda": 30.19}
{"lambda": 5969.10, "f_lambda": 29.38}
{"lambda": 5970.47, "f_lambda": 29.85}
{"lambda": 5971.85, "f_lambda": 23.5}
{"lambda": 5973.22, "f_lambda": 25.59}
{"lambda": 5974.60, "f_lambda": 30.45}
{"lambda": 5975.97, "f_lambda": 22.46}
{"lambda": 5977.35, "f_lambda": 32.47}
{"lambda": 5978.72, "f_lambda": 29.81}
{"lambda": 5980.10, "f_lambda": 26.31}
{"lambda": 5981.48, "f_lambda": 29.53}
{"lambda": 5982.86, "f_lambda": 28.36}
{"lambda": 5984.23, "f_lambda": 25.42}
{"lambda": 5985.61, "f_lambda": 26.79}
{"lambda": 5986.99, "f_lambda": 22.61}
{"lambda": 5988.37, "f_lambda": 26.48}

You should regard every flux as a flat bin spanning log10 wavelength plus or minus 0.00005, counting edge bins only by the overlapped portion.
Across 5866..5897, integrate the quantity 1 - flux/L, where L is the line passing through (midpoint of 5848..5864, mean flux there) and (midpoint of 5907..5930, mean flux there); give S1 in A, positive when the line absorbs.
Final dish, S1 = -2.3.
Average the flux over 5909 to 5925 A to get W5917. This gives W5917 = 25.9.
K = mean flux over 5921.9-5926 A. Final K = 25.7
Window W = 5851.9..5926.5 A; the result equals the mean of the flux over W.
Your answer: 25.7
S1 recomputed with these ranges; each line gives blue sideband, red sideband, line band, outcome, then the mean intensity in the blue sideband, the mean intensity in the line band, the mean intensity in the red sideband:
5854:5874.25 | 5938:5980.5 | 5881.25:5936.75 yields 3.6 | 26.3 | 25.2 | 27.6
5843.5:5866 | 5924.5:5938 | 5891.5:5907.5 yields 1.2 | 25.7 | 23.9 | 26.2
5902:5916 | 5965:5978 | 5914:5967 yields -1.2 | 24.6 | 26.8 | 27.8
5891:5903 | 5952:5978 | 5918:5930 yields -0.7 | 24.3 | 27.1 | 27.4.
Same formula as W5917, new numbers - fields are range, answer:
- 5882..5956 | 25.8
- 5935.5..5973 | 27.3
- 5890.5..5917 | 24.5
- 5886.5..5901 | 24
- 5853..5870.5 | 26.2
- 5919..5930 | 27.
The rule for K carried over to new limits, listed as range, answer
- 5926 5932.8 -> 26.8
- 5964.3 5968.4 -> 28.7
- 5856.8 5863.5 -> 24.2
